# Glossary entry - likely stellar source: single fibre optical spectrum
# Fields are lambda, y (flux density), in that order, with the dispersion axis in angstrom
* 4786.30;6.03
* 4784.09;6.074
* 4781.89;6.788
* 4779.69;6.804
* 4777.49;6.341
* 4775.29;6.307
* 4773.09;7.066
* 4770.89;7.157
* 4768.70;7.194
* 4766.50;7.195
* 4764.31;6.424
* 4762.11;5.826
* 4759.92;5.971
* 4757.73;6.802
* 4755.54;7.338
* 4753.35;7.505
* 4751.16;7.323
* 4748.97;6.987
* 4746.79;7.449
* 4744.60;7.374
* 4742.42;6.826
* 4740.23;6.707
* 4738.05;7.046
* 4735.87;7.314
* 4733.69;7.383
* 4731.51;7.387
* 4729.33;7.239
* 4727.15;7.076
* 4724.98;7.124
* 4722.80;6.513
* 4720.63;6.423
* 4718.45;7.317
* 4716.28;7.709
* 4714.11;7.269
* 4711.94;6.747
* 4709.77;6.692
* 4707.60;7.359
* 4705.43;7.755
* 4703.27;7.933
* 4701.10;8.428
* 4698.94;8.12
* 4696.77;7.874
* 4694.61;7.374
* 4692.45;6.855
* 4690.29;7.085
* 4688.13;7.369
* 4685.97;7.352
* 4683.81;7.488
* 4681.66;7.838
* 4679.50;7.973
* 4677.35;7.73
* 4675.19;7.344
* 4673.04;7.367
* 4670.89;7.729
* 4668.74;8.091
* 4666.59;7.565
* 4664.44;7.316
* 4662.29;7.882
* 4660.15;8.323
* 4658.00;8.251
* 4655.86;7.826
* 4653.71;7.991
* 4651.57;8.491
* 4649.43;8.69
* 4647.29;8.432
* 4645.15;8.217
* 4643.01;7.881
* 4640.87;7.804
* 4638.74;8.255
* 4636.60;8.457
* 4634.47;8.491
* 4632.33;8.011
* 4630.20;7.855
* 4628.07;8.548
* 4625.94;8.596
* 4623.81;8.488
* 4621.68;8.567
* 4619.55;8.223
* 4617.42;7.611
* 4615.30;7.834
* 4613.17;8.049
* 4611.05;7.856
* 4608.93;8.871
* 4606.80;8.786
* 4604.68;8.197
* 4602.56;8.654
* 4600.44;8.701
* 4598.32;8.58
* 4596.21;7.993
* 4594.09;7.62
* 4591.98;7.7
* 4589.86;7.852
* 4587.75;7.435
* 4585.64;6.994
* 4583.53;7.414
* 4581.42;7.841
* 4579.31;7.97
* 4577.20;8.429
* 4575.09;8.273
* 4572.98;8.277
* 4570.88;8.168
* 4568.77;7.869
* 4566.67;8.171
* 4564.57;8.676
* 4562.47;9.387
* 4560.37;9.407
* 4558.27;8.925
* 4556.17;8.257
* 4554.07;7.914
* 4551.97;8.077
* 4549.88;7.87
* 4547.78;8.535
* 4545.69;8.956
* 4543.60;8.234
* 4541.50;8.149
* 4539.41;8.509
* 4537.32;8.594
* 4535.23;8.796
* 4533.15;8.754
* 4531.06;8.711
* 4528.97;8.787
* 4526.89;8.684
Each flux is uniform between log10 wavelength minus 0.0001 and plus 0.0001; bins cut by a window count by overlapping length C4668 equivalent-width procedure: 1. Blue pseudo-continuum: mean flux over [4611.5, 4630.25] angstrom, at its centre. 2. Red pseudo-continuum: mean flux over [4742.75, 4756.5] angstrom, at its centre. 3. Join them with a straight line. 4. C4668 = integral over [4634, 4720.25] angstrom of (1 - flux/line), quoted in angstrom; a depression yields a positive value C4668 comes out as 0.7 angstrom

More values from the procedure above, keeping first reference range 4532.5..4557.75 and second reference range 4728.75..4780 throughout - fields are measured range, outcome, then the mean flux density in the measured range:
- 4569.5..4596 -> 1.0 angstrom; 7.83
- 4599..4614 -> -0.9 angstrom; 8.45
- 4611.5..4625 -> -0.4 angstrom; 8.12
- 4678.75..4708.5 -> -1.0 angstrom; 7.63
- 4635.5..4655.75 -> -1.4 angstrom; 8.23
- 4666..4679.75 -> -0.3 angstrom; 7.67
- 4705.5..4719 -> 0.0 angstrom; 7.22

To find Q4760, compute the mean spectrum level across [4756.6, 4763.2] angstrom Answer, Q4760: 6.21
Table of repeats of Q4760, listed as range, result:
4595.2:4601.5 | 8.43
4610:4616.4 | 7.92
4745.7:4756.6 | 7.32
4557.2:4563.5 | 9.23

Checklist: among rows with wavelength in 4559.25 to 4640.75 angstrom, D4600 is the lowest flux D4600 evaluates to 6.994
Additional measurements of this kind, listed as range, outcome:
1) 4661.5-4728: 6.423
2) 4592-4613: 7.62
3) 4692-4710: 6.692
